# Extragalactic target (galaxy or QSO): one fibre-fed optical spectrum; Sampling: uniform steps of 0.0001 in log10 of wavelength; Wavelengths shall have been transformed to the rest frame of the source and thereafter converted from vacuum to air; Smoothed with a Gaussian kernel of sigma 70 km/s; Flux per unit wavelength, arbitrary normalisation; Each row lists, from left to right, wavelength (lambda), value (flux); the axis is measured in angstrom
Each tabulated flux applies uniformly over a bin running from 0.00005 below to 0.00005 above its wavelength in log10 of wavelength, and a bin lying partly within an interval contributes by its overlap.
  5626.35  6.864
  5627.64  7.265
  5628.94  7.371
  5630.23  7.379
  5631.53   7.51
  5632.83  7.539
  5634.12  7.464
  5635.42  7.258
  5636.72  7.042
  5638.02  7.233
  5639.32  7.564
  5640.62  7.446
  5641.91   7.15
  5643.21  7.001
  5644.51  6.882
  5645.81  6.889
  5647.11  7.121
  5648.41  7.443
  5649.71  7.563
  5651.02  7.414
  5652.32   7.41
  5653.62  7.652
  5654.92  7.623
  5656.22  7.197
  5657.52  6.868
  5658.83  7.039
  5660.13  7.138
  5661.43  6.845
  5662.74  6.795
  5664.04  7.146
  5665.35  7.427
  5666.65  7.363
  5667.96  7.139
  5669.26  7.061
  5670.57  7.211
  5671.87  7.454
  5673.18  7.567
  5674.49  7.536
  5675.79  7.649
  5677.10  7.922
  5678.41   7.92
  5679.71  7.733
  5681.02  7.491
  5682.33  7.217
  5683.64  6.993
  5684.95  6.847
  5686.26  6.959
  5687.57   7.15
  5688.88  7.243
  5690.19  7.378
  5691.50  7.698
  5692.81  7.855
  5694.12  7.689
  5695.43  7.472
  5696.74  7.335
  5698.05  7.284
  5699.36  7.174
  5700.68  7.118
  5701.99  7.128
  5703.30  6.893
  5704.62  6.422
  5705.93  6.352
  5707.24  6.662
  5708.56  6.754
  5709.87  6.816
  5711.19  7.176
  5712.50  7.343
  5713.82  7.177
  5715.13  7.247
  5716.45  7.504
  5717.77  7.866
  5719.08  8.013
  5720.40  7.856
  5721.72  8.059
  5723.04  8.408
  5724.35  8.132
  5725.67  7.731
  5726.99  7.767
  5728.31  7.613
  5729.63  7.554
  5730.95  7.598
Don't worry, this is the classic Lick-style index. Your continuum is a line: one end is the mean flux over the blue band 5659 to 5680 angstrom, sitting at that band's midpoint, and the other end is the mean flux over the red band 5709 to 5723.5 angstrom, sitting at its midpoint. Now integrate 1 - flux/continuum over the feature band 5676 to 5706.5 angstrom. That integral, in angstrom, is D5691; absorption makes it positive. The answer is 0.7 angstrom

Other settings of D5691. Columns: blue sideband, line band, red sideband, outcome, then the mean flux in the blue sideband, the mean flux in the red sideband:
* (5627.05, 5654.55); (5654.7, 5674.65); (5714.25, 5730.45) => 0.7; 7.32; 7.8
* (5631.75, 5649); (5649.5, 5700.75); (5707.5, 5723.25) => 0.0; 7.24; 7.47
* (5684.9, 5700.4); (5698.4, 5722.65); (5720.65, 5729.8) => 1.4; 7.35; 7.91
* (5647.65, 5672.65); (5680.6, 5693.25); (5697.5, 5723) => -0.1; 7.25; 7.23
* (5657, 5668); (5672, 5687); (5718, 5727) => -0.2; 7.08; 8.01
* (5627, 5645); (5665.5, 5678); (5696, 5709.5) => -0.6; 7.3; 6.92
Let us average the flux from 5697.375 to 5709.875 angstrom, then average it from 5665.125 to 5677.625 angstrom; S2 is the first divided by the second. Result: 0.92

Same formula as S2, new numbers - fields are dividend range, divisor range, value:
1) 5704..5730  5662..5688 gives 1.01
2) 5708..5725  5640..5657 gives 1.04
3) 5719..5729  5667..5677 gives 1.07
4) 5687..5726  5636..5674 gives 1.02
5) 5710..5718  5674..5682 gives 0.95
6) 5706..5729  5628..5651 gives 1.03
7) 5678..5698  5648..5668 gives 1.02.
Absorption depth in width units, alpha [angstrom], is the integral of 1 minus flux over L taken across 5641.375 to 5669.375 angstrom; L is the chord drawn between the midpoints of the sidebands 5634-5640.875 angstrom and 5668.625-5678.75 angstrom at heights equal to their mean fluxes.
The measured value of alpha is 0.8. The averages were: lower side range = 7.31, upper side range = 7.53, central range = 7.19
